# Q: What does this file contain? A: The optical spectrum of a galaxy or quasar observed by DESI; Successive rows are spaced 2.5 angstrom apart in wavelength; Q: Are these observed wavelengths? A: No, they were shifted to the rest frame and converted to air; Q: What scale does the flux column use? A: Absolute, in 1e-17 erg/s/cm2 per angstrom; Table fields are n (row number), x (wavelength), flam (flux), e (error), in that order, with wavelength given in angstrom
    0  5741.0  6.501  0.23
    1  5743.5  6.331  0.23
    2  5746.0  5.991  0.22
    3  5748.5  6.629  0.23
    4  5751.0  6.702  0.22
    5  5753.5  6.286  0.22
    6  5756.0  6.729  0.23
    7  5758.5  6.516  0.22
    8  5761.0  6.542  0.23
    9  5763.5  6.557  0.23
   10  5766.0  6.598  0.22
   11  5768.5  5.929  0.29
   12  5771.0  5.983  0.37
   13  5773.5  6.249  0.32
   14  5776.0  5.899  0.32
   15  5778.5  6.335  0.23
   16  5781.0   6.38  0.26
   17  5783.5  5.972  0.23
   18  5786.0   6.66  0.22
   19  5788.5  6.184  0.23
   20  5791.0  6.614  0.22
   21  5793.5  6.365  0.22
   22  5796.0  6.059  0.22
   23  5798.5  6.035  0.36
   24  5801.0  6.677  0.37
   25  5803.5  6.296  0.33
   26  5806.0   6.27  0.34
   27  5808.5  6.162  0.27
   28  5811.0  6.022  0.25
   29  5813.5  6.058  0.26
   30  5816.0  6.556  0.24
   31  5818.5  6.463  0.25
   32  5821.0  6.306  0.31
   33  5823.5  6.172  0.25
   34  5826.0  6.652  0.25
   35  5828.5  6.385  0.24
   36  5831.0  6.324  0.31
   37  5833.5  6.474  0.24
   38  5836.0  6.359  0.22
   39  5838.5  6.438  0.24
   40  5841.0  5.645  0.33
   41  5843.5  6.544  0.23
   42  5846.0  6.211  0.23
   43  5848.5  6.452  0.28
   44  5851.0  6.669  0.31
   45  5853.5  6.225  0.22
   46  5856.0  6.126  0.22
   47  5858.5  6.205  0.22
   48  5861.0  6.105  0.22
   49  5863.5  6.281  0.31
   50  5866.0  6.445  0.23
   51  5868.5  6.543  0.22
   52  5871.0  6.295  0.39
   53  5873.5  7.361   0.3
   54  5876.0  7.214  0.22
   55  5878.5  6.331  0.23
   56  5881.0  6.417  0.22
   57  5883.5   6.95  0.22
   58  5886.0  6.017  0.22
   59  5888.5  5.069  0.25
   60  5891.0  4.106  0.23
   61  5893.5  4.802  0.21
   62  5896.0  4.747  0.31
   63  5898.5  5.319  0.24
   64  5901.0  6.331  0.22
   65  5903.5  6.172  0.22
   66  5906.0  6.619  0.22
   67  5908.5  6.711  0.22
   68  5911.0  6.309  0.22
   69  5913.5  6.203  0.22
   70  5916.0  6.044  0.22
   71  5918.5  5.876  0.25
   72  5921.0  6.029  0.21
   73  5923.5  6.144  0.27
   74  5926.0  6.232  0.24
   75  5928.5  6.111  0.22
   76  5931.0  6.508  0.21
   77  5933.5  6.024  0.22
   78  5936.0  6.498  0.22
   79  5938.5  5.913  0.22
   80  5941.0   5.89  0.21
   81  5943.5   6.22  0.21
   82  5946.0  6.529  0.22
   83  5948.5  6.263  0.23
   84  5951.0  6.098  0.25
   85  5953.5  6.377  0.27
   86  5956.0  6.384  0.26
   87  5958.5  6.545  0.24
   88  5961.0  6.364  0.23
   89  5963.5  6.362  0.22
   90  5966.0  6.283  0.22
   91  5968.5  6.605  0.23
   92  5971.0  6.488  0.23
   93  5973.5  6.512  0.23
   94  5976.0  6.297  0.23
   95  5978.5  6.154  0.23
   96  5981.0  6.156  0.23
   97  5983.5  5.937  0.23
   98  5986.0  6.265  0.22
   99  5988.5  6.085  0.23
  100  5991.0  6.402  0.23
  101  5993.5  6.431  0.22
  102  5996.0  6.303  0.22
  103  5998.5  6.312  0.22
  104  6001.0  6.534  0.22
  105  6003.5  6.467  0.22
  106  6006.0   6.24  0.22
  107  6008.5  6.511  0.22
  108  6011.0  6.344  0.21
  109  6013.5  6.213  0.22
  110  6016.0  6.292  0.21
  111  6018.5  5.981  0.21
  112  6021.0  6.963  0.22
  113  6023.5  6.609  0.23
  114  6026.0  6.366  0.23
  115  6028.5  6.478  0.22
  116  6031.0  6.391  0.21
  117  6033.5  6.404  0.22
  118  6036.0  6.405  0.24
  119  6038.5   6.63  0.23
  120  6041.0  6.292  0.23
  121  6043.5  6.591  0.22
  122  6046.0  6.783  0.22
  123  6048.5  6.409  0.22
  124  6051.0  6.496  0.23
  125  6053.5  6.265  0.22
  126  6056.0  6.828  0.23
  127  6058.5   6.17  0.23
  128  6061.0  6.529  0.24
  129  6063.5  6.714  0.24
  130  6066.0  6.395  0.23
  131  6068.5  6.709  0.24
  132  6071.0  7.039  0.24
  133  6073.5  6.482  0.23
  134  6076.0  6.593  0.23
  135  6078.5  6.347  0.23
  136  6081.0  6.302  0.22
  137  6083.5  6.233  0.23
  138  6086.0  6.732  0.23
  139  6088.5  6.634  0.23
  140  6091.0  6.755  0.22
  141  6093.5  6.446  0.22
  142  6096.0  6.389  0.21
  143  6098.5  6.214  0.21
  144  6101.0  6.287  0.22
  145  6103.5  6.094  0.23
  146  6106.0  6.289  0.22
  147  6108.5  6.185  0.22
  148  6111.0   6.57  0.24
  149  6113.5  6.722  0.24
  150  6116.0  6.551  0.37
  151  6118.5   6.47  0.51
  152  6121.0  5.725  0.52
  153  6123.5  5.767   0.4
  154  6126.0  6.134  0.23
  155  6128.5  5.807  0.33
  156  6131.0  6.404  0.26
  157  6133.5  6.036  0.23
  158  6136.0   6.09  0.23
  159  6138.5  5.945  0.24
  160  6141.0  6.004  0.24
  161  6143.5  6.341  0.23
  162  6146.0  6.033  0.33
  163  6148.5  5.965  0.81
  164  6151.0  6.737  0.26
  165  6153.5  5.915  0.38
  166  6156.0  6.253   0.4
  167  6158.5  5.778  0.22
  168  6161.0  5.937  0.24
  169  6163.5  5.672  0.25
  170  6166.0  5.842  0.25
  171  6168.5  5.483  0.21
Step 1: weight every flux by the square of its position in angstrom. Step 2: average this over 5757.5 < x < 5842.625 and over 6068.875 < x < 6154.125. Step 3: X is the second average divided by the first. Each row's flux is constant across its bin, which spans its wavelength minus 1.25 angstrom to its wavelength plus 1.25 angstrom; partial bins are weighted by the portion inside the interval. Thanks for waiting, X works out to 1.11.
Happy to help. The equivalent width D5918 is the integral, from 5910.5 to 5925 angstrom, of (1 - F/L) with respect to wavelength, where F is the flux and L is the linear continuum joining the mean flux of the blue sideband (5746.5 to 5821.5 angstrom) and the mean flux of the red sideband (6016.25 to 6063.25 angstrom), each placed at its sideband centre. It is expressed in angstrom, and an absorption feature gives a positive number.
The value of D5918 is 0.7 angstrom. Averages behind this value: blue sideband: 6.33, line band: 6.09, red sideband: 6.48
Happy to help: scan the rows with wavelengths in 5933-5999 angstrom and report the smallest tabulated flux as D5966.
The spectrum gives 5.89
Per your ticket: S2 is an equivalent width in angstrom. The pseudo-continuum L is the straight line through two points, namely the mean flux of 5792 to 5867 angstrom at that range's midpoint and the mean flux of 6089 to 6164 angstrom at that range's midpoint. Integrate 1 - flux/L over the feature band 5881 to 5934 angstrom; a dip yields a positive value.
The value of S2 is 2.9 angstrom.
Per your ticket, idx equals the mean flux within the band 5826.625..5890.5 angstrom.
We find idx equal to 6.34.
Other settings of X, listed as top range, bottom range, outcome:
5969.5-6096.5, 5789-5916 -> 1.10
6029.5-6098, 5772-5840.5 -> 1.13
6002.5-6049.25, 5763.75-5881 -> 1.09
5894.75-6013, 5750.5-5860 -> 1.04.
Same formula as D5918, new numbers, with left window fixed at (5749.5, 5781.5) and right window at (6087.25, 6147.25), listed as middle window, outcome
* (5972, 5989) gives 0.22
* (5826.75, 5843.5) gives 0.10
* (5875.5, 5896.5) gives 2.00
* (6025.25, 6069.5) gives -1.58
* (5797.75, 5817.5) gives 0.25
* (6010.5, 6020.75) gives 0.01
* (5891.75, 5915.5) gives 1.65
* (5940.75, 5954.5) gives 0.11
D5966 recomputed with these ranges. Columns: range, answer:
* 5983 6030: 5.937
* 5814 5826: 6.172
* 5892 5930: 4.747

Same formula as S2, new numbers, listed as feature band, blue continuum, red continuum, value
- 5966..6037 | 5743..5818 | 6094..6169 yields -1.8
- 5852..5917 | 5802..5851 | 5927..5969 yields 1.9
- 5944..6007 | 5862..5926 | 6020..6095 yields -0.2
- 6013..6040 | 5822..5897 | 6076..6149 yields -0.8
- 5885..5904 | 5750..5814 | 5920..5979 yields 3.1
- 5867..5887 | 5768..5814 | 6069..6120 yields -1.1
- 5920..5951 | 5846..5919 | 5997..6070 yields 0.3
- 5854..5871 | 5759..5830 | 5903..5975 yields 0.0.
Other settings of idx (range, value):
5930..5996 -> 6.29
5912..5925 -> 6.07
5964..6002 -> 6.32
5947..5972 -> 6.38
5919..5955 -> 6.2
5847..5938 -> 6.15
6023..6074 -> 6.52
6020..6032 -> 6.56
